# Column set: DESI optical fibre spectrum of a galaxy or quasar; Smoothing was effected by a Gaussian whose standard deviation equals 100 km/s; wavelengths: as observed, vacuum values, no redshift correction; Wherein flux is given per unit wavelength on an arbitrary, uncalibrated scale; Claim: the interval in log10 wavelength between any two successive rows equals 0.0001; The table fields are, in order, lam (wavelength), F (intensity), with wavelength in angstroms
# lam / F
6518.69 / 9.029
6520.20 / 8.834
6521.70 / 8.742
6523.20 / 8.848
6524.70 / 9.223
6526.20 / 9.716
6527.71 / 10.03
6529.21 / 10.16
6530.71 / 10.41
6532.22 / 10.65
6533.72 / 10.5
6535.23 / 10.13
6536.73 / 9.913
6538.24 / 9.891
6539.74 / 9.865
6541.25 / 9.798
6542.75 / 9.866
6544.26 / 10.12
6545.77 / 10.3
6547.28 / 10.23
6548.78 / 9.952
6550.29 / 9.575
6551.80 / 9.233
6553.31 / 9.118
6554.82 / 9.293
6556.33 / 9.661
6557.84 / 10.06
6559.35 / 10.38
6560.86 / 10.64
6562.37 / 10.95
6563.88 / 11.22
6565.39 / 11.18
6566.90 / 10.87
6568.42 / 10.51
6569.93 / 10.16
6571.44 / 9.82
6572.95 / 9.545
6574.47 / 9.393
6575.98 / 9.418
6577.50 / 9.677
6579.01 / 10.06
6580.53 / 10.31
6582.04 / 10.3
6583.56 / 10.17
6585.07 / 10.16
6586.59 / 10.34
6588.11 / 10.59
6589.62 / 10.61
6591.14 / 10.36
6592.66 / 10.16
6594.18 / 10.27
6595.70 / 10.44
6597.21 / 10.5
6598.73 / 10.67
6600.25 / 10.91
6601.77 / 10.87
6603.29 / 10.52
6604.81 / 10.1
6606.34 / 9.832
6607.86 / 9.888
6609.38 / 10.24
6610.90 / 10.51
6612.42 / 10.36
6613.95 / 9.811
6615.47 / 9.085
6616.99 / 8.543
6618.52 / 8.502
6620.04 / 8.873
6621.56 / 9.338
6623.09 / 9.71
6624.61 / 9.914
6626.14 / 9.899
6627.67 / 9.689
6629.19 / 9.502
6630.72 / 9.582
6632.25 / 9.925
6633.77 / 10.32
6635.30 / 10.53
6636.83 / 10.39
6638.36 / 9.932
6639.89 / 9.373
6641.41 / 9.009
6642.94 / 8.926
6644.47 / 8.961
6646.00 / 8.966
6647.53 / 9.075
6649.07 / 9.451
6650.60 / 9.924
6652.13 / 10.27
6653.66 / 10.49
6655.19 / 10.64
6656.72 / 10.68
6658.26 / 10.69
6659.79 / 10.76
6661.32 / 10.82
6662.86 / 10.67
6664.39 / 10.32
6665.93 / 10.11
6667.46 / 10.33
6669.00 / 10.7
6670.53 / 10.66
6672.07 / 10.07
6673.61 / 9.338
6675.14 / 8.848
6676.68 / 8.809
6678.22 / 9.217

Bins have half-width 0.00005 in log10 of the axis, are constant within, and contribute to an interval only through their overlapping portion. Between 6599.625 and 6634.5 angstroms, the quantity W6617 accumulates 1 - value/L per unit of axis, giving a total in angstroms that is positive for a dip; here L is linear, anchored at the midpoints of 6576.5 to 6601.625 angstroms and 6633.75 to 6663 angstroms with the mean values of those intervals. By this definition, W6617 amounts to 1.2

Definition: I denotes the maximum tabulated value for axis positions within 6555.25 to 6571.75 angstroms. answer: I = 11.22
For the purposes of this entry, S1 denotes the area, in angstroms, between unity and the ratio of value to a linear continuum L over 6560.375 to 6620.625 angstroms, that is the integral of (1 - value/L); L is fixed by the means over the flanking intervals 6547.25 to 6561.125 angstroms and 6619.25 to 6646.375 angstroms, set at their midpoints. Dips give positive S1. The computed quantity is -2.9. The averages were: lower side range 9.76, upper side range 9.61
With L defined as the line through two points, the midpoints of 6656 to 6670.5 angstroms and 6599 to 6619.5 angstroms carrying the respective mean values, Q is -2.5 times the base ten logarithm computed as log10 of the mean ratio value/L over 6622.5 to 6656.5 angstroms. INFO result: 0.057 mag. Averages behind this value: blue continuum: 9.94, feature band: 9.77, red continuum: 10.6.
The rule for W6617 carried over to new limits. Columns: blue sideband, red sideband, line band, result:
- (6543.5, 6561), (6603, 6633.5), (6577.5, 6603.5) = -1.7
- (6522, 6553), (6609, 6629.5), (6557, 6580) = -1.2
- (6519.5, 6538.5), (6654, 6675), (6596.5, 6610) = -0.4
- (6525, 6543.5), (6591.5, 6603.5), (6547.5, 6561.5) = 0.6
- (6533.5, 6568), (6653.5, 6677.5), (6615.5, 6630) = 1.2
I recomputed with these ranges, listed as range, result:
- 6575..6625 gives 10.91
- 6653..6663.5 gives 10.82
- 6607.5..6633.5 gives 10.51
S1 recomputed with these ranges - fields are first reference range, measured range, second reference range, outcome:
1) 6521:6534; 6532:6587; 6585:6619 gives -0.75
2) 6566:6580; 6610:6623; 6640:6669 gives 0.76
